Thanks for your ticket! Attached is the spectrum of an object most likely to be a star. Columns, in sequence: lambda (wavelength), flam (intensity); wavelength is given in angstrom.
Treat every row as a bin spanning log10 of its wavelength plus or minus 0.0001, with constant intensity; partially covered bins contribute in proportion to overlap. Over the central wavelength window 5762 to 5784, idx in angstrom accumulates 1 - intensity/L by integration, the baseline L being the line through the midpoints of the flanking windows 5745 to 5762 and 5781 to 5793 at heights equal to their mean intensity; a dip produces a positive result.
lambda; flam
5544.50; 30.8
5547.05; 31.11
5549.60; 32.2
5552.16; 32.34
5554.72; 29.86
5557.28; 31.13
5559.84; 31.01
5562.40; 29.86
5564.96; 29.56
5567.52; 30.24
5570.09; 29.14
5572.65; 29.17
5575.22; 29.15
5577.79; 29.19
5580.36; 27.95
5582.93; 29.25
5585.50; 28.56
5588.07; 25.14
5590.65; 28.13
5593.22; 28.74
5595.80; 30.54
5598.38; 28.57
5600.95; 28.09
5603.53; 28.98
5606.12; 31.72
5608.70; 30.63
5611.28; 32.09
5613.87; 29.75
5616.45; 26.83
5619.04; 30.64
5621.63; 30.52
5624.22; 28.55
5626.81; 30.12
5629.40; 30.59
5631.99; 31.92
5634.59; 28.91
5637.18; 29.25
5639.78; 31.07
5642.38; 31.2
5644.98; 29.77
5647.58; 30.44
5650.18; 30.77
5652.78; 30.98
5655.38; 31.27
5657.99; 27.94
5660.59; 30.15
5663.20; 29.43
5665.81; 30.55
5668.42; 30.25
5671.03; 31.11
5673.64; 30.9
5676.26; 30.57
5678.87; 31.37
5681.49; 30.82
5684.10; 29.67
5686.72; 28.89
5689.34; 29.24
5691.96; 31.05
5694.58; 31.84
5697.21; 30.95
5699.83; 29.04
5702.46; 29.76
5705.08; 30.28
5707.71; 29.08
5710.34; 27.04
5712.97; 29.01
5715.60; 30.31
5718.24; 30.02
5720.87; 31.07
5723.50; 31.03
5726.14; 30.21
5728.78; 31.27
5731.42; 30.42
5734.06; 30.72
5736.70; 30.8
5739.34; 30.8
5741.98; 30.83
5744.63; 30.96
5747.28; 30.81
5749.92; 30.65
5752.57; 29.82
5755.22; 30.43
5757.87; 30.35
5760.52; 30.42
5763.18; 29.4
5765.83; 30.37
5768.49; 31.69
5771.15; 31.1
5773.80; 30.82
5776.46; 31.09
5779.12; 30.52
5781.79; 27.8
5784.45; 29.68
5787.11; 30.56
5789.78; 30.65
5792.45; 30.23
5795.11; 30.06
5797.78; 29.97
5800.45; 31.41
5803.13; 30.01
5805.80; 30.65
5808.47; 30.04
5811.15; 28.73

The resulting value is -0.2 angstrom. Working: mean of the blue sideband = 30.4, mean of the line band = 30.3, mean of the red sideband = 29.8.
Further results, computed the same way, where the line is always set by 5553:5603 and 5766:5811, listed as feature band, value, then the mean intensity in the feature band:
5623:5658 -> -0.9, 30.3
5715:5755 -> -0.8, 30.6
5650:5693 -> -0.9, 30.3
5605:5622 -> -0.5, 30.3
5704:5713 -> 0.3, 28.8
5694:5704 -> -0.2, 30.3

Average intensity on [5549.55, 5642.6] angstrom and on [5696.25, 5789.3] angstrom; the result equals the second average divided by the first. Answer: 1.02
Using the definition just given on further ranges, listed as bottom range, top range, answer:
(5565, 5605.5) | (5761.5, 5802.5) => 1.05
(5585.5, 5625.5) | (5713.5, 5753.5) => 1.05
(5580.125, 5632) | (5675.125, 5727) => 1.02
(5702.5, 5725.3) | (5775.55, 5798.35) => 1.01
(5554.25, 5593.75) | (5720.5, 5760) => 1.05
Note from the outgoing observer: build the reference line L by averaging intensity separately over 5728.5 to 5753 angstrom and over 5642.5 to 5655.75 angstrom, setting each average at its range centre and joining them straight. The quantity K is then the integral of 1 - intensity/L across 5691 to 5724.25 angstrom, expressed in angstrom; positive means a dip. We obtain 0.7 angstrom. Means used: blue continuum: 30.7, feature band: 30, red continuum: 30.7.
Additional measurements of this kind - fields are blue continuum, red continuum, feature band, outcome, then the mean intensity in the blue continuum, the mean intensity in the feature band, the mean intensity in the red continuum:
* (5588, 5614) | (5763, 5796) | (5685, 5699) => -0.2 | 29.5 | 30.3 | 30.3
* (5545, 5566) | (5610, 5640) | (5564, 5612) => 2.0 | 30.9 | 29.2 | 30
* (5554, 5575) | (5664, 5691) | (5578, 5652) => 1.3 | 30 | 29.6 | 30.3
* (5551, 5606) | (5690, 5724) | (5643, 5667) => -0.4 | 29.3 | 30.2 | 30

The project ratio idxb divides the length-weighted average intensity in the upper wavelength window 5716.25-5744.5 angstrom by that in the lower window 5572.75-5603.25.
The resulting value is 1.1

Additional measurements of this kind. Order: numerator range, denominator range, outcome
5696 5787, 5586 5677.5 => 1.01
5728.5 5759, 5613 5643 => 1.02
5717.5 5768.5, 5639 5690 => 1.01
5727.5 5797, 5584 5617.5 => 1.05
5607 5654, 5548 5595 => 1.03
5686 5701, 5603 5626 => 1.01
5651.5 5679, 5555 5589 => 1.04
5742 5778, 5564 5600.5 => 1.06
